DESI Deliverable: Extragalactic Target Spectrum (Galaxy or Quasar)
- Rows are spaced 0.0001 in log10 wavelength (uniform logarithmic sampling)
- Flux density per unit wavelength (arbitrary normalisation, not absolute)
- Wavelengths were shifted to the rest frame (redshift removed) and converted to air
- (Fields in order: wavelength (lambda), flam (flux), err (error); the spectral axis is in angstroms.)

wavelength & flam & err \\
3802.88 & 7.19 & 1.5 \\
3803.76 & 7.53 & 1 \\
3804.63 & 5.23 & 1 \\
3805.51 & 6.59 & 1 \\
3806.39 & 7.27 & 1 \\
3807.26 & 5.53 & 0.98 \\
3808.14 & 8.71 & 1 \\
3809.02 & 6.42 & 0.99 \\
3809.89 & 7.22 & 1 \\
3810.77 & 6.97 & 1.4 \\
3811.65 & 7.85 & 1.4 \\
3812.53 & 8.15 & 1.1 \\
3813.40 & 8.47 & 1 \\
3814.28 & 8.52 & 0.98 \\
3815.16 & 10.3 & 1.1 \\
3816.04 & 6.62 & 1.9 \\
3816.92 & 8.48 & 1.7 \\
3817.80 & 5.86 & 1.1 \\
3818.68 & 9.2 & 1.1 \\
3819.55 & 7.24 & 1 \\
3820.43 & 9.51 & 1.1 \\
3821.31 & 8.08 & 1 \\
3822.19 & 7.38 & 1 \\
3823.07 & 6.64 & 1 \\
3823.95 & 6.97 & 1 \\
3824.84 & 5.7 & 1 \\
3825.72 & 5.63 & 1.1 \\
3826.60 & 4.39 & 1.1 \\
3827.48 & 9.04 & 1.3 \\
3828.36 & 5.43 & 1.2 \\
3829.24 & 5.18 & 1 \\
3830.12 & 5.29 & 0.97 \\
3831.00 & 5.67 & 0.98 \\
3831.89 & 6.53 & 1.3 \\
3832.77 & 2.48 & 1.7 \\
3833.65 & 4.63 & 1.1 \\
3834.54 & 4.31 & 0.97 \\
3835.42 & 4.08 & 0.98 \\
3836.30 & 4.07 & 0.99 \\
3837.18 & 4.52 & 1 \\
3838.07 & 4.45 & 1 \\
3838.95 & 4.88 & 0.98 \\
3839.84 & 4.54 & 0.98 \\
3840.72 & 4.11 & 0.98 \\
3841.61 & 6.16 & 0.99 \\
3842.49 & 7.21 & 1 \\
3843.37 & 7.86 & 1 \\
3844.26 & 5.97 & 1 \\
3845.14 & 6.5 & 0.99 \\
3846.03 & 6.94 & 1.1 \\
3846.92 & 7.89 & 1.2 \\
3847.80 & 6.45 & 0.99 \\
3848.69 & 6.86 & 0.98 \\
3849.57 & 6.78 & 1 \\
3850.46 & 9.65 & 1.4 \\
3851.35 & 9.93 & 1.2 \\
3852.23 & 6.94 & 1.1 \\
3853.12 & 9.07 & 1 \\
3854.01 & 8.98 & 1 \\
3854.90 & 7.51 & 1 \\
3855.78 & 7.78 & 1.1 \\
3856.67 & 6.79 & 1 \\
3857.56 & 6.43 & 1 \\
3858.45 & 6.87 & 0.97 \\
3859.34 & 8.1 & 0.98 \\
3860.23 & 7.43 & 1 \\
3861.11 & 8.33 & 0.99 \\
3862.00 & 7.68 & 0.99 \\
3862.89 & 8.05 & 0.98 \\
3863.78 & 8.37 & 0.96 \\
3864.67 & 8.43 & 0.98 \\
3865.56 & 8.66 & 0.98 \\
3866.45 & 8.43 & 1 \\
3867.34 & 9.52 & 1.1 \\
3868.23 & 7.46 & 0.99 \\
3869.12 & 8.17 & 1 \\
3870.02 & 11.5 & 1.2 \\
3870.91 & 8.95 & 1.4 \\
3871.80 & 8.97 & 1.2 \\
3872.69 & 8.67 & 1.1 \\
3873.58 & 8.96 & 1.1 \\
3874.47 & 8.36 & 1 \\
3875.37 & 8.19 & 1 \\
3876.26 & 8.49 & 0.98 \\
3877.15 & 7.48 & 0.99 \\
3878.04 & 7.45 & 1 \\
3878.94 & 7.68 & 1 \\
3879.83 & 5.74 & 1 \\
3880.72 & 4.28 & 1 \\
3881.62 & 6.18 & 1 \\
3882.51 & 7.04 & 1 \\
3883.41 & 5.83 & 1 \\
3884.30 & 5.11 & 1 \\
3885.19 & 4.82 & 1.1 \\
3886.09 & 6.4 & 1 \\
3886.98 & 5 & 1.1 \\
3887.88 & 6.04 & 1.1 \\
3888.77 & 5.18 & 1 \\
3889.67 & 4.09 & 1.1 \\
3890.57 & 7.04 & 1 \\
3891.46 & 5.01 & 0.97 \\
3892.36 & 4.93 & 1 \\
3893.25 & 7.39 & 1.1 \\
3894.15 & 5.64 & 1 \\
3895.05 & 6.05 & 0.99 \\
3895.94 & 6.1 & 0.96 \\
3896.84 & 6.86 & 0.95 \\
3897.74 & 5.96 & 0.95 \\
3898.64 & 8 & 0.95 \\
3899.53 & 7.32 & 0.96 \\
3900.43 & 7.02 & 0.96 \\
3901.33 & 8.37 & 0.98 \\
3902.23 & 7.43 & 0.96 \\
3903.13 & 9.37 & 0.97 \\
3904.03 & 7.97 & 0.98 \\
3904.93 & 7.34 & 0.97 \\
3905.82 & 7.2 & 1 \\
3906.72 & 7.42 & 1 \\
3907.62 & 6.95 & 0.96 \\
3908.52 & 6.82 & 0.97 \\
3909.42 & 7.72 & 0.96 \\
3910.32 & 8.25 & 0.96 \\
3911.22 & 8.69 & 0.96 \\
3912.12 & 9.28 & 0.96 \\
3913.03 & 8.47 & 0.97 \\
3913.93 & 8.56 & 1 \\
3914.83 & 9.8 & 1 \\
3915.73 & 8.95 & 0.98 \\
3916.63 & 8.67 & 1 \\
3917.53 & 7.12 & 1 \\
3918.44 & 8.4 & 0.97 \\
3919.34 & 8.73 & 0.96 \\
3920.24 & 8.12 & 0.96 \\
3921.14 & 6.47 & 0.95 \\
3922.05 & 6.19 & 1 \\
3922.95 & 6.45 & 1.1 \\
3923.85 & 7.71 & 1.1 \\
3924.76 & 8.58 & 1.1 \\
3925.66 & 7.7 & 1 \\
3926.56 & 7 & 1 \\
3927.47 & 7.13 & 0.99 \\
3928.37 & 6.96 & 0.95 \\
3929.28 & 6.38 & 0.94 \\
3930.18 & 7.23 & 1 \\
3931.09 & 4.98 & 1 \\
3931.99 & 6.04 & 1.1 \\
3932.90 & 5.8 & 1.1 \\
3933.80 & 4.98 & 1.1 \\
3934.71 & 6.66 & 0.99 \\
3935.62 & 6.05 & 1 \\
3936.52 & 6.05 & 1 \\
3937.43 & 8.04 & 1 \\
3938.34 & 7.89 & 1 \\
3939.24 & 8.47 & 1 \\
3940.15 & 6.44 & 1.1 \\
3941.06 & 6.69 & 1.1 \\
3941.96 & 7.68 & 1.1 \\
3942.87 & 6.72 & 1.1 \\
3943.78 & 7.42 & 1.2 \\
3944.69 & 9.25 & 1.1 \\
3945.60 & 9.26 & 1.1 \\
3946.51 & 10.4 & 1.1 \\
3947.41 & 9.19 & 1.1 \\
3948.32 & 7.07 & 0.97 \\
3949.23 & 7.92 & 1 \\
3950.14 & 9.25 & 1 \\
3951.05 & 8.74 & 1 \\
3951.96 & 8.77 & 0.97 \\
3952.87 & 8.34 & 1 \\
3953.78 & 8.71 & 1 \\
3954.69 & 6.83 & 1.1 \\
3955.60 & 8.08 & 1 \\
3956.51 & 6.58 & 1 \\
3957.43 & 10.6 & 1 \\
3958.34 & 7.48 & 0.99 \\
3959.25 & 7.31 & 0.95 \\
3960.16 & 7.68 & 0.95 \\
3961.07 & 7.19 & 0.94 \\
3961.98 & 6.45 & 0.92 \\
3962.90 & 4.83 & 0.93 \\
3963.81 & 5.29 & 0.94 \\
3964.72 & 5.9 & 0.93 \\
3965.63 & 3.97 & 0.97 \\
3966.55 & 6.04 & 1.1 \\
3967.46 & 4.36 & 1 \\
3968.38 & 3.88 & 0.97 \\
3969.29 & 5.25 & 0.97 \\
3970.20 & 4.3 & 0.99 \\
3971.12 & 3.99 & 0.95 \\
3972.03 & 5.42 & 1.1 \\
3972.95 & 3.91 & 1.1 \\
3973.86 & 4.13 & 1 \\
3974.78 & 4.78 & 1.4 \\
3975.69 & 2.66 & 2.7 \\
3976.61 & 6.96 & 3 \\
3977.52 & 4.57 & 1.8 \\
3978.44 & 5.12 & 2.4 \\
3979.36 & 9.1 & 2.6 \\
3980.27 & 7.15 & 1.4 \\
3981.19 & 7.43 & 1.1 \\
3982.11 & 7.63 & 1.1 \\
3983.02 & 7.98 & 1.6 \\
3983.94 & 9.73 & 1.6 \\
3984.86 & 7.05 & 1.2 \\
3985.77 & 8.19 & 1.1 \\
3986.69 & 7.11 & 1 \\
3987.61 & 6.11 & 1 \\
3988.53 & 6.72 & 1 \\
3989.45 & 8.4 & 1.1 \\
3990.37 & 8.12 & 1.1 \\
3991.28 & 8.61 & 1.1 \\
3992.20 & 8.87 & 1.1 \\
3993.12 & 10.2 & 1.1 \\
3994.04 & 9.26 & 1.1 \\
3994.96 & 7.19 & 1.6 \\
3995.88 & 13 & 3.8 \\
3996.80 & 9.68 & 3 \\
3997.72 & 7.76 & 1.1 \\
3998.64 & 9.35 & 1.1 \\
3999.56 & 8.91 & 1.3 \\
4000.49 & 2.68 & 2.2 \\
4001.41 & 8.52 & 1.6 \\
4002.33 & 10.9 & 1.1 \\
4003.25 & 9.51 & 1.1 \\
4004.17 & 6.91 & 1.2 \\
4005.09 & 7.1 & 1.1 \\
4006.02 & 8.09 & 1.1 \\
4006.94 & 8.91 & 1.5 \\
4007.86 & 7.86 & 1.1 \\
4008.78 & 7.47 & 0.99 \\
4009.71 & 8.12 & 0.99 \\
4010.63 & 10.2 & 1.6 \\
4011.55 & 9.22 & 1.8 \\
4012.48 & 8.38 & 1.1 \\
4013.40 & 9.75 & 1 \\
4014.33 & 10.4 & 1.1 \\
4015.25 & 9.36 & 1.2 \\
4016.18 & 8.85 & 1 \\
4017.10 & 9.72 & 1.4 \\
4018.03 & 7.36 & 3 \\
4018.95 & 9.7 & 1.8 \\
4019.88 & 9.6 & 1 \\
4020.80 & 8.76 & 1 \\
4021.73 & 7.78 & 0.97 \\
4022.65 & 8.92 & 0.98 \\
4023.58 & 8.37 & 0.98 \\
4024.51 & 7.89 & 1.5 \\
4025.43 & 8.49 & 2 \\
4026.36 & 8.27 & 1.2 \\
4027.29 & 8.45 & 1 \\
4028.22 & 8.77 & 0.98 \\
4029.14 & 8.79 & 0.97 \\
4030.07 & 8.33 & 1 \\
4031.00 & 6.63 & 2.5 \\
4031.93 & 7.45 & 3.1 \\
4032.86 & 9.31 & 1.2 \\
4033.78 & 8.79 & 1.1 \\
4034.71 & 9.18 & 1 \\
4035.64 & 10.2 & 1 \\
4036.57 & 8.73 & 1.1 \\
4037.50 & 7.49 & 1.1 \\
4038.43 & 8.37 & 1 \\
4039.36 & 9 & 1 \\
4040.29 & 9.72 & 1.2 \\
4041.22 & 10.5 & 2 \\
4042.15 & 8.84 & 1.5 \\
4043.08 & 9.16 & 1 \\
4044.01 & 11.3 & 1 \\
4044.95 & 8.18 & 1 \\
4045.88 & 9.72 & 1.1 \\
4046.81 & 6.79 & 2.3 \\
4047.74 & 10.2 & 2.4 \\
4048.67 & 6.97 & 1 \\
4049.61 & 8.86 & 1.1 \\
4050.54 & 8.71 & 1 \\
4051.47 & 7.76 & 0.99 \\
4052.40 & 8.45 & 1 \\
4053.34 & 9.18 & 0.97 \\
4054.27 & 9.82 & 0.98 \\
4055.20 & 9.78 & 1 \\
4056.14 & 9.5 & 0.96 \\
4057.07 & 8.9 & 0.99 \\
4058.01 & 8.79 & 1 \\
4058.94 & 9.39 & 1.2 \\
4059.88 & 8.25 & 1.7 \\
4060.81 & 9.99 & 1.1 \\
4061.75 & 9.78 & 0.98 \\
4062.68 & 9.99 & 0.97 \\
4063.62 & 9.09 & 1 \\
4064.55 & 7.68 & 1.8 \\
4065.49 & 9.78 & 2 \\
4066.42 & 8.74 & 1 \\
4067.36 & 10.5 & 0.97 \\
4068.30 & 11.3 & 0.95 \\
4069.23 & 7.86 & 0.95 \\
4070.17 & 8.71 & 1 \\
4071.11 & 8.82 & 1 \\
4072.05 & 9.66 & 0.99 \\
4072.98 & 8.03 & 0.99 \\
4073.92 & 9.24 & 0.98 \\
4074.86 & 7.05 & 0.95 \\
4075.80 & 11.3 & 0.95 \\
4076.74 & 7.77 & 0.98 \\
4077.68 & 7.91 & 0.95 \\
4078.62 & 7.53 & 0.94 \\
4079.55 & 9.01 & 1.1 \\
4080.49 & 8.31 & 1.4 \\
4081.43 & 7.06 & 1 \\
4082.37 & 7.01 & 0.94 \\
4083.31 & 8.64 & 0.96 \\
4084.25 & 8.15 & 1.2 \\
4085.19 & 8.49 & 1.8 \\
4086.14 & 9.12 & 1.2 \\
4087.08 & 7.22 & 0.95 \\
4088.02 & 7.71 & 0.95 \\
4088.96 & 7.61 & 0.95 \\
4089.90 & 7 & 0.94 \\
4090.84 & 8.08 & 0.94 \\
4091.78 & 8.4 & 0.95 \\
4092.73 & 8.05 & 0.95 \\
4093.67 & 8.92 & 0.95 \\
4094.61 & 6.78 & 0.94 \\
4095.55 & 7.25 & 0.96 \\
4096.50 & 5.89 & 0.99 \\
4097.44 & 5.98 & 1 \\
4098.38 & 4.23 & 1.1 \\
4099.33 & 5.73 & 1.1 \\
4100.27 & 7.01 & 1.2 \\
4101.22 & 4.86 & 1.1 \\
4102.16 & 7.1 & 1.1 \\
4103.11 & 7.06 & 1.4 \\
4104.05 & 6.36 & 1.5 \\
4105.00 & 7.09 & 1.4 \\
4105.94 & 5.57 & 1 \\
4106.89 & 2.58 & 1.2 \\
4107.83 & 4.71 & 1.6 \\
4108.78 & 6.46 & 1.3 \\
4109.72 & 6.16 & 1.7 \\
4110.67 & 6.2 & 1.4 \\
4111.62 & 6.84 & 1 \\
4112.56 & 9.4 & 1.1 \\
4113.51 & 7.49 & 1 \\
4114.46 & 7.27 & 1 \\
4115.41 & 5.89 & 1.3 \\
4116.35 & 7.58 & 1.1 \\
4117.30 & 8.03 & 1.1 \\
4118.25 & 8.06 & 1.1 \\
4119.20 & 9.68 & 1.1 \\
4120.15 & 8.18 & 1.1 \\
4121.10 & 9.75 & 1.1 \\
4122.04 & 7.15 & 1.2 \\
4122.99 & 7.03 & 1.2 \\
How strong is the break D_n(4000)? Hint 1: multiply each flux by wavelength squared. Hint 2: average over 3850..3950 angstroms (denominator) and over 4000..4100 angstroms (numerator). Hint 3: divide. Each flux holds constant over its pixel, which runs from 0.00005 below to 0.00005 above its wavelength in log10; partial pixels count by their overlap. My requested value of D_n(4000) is 1.2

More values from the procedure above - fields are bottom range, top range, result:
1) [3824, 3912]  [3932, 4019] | 1.15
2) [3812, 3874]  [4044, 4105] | 1.29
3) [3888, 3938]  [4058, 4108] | 1.20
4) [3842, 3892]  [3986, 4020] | 1.25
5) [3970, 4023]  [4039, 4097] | 1.14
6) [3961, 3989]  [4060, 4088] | 1.55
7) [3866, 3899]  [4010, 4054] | 1.37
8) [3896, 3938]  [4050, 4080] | 1.31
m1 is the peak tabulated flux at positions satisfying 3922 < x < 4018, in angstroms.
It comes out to 13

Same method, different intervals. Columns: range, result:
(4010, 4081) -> 11.3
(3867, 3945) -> 11.5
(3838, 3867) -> 9.93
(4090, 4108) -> 8.92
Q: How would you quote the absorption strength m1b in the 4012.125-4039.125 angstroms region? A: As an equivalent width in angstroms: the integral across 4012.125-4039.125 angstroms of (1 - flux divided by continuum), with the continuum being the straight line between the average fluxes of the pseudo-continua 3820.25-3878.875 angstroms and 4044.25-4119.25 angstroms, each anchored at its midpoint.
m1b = -3.35 angstroms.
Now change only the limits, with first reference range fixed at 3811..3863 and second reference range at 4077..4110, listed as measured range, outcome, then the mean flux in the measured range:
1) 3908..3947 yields -3.7 angstroms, 7.54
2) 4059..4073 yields -4.5 angstroms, 9.26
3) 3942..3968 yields -2.2 angstroms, 7.47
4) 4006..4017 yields -3.2 angstroms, 8.95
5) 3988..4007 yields -4.3 angstroms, 8.49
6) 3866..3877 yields -3.1 angstroms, 8.77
